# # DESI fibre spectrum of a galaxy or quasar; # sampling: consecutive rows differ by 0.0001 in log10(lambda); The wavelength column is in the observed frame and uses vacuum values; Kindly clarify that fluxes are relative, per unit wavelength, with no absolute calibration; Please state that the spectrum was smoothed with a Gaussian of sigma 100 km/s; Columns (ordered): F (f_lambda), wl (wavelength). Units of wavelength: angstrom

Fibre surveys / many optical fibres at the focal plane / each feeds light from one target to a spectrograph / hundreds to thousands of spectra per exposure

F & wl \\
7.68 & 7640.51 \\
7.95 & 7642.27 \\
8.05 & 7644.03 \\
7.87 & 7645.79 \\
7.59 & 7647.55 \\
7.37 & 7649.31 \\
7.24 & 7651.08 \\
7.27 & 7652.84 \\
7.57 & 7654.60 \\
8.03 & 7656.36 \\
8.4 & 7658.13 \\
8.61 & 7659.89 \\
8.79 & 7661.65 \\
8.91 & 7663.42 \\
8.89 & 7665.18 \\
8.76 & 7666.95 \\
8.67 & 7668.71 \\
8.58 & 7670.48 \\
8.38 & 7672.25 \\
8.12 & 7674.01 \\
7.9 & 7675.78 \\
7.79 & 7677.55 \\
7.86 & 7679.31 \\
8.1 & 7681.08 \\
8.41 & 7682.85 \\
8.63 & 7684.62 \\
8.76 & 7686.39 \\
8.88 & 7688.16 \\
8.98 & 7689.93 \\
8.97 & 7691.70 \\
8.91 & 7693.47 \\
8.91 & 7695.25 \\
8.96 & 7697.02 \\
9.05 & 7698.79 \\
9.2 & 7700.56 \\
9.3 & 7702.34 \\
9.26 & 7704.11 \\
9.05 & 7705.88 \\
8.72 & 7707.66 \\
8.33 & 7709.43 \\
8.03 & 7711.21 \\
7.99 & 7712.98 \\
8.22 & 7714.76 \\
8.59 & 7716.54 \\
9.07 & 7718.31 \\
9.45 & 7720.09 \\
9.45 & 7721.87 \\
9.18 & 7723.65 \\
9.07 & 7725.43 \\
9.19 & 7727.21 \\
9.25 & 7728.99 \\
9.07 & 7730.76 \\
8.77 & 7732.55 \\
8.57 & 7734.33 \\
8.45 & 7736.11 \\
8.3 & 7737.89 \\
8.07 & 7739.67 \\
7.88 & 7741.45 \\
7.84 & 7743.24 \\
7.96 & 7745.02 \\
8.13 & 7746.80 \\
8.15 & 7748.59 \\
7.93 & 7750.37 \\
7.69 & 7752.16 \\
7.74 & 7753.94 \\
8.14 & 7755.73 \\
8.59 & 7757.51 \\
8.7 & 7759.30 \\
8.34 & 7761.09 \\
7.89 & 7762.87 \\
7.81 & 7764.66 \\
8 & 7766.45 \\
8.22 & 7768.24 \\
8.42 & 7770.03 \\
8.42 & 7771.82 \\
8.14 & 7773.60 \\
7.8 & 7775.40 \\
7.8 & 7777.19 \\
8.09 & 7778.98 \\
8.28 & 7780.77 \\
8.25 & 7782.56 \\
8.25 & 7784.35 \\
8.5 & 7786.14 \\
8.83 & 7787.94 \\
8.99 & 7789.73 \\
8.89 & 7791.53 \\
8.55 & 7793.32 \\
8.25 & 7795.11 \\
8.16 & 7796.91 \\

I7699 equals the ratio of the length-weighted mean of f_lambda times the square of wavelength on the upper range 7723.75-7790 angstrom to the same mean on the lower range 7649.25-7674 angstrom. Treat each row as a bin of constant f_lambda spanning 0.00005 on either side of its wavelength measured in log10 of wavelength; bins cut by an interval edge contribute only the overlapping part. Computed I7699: 1.03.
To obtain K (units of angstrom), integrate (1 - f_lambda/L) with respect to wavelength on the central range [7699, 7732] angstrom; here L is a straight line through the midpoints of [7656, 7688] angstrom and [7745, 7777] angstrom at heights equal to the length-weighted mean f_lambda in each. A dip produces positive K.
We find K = -2.5 angstrom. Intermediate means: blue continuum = 8.44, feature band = 8.91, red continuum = 8.11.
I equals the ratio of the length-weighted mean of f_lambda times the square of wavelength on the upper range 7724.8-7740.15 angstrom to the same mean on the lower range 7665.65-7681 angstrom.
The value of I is 1.08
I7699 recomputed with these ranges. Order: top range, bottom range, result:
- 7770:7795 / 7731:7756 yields 1.04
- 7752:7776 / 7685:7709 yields 0.92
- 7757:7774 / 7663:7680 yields 1.01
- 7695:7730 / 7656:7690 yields 1.06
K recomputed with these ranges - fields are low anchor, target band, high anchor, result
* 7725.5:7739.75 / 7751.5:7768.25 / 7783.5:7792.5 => 1.19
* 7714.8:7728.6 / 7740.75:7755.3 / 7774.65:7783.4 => 1.16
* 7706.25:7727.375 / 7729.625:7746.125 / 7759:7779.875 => 0.34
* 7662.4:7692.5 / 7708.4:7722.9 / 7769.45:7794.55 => -0.33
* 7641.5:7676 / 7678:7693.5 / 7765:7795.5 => -0.72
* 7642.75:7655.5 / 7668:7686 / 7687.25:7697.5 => 0.41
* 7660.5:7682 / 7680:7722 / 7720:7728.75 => 0.40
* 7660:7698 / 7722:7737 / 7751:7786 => -1.14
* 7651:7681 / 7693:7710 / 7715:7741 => -0.76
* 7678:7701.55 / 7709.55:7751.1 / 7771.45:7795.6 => 0.11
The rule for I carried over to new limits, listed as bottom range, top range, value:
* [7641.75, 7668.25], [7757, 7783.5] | 1.04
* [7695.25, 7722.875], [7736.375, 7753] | 0.91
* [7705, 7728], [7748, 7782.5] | 0.94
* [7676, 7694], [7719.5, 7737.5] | 1.07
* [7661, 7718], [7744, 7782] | 0.96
